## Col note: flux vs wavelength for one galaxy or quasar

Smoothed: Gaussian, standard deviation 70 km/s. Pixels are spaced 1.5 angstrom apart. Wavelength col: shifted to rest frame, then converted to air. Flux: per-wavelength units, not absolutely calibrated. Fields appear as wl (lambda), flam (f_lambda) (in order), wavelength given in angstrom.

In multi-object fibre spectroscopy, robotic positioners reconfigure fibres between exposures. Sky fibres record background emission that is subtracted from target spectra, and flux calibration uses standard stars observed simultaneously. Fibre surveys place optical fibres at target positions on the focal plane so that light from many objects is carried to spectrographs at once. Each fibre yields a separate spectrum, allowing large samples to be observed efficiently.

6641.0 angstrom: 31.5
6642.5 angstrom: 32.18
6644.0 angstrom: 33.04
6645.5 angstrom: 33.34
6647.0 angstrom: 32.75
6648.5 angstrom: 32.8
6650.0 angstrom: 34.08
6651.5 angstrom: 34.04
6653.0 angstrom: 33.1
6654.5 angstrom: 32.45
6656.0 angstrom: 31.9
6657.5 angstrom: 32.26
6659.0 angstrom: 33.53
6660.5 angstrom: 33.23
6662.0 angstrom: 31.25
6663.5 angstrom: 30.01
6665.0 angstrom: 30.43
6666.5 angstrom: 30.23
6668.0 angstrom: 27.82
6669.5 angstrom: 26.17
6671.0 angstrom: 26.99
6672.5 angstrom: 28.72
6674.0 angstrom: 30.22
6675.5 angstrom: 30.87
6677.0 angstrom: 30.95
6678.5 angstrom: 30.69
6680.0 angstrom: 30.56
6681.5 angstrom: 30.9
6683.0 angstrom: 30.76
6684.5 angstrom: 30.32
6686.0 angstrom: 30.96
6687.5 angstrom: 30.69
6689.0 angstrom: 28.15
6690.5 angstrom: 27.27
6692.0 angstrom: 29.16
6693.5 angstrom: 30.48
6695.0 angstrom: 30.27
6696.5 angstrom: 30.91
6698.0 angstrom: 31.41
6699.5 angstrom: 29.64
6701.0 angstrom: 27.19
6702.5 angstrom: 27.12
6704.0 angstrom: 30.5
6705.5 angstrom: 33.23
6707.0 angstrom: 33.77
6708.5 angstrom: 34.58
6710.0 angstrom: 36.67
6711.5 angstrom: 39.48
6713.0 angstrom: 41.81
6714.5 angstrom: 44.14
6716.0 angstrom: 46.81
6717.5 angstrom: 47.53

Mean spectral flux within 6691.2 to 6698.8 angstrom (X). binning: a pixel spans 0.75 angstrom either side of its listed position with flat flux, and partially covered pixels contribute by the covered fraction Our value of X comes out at 30.4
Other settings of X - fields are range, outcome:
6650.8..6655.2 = 33.2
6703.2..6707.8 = 32.5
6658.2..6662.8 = 32.6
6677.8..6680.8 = 30.6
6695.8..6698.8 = 31.1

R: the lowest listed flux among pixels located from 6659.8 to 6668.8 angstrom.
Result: 27.82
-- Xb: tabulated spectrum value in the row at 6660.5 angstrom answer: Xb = 33.23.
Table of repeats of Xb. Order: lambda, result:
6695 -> 30.27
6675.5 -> 30.87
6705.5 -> 33.23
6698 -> 31.41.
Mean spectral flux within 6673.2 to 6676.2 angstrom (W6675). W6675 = 30.5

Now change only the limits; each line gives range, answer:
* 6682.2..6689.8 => 30.2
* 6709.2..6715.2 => 40.4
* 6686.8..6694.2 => 29.1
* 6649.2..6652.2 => 34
